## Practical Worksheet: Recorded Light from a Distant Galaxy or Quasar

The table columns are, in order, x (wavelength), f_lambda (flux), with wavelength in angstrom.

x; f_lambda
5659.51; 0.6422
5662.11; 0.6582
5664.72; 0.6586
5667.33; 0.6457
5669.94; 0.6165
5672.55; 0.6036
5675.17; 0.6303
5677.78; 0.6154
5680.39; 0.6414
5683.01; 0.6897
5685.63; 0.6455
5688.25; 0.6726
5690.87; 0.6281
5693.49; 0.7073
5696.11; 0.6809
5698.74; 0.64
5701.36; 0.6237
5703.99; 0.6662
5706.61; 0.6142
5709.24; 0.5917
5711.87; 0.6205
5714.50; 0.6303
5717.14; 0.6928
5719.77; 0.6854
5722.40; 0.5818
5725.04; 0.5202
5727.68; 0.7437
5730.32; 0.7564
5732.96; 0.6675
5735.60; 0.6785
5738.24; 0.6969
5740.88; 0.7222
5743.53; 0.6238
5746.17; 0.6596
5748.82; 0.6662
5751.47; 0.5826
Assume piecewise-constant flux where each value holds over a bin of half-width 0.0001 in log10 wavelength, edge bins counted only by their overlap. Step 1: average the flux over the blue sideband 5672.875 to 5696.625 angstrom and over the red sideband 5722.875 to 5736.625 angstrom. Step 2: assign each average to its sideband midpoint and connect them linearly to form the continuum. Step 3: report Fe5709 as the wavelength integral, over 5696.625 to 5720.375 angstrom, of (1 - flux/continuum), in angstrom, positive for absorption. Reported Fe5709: 0.73 angstrom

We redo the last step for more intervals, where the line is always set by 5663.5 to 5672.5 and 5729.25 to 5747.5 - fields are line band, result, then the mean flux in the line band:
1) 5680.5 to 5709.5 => 0.1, 0.653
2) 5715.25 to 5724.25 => 0.4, 0.644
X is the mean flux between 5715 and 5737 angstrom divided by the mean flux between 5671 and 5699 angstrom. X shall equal 1.0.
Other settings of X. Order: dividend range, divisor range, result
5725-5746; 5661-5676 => 1.08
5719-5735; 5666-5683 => 1.05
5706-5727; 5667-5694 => 0.97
